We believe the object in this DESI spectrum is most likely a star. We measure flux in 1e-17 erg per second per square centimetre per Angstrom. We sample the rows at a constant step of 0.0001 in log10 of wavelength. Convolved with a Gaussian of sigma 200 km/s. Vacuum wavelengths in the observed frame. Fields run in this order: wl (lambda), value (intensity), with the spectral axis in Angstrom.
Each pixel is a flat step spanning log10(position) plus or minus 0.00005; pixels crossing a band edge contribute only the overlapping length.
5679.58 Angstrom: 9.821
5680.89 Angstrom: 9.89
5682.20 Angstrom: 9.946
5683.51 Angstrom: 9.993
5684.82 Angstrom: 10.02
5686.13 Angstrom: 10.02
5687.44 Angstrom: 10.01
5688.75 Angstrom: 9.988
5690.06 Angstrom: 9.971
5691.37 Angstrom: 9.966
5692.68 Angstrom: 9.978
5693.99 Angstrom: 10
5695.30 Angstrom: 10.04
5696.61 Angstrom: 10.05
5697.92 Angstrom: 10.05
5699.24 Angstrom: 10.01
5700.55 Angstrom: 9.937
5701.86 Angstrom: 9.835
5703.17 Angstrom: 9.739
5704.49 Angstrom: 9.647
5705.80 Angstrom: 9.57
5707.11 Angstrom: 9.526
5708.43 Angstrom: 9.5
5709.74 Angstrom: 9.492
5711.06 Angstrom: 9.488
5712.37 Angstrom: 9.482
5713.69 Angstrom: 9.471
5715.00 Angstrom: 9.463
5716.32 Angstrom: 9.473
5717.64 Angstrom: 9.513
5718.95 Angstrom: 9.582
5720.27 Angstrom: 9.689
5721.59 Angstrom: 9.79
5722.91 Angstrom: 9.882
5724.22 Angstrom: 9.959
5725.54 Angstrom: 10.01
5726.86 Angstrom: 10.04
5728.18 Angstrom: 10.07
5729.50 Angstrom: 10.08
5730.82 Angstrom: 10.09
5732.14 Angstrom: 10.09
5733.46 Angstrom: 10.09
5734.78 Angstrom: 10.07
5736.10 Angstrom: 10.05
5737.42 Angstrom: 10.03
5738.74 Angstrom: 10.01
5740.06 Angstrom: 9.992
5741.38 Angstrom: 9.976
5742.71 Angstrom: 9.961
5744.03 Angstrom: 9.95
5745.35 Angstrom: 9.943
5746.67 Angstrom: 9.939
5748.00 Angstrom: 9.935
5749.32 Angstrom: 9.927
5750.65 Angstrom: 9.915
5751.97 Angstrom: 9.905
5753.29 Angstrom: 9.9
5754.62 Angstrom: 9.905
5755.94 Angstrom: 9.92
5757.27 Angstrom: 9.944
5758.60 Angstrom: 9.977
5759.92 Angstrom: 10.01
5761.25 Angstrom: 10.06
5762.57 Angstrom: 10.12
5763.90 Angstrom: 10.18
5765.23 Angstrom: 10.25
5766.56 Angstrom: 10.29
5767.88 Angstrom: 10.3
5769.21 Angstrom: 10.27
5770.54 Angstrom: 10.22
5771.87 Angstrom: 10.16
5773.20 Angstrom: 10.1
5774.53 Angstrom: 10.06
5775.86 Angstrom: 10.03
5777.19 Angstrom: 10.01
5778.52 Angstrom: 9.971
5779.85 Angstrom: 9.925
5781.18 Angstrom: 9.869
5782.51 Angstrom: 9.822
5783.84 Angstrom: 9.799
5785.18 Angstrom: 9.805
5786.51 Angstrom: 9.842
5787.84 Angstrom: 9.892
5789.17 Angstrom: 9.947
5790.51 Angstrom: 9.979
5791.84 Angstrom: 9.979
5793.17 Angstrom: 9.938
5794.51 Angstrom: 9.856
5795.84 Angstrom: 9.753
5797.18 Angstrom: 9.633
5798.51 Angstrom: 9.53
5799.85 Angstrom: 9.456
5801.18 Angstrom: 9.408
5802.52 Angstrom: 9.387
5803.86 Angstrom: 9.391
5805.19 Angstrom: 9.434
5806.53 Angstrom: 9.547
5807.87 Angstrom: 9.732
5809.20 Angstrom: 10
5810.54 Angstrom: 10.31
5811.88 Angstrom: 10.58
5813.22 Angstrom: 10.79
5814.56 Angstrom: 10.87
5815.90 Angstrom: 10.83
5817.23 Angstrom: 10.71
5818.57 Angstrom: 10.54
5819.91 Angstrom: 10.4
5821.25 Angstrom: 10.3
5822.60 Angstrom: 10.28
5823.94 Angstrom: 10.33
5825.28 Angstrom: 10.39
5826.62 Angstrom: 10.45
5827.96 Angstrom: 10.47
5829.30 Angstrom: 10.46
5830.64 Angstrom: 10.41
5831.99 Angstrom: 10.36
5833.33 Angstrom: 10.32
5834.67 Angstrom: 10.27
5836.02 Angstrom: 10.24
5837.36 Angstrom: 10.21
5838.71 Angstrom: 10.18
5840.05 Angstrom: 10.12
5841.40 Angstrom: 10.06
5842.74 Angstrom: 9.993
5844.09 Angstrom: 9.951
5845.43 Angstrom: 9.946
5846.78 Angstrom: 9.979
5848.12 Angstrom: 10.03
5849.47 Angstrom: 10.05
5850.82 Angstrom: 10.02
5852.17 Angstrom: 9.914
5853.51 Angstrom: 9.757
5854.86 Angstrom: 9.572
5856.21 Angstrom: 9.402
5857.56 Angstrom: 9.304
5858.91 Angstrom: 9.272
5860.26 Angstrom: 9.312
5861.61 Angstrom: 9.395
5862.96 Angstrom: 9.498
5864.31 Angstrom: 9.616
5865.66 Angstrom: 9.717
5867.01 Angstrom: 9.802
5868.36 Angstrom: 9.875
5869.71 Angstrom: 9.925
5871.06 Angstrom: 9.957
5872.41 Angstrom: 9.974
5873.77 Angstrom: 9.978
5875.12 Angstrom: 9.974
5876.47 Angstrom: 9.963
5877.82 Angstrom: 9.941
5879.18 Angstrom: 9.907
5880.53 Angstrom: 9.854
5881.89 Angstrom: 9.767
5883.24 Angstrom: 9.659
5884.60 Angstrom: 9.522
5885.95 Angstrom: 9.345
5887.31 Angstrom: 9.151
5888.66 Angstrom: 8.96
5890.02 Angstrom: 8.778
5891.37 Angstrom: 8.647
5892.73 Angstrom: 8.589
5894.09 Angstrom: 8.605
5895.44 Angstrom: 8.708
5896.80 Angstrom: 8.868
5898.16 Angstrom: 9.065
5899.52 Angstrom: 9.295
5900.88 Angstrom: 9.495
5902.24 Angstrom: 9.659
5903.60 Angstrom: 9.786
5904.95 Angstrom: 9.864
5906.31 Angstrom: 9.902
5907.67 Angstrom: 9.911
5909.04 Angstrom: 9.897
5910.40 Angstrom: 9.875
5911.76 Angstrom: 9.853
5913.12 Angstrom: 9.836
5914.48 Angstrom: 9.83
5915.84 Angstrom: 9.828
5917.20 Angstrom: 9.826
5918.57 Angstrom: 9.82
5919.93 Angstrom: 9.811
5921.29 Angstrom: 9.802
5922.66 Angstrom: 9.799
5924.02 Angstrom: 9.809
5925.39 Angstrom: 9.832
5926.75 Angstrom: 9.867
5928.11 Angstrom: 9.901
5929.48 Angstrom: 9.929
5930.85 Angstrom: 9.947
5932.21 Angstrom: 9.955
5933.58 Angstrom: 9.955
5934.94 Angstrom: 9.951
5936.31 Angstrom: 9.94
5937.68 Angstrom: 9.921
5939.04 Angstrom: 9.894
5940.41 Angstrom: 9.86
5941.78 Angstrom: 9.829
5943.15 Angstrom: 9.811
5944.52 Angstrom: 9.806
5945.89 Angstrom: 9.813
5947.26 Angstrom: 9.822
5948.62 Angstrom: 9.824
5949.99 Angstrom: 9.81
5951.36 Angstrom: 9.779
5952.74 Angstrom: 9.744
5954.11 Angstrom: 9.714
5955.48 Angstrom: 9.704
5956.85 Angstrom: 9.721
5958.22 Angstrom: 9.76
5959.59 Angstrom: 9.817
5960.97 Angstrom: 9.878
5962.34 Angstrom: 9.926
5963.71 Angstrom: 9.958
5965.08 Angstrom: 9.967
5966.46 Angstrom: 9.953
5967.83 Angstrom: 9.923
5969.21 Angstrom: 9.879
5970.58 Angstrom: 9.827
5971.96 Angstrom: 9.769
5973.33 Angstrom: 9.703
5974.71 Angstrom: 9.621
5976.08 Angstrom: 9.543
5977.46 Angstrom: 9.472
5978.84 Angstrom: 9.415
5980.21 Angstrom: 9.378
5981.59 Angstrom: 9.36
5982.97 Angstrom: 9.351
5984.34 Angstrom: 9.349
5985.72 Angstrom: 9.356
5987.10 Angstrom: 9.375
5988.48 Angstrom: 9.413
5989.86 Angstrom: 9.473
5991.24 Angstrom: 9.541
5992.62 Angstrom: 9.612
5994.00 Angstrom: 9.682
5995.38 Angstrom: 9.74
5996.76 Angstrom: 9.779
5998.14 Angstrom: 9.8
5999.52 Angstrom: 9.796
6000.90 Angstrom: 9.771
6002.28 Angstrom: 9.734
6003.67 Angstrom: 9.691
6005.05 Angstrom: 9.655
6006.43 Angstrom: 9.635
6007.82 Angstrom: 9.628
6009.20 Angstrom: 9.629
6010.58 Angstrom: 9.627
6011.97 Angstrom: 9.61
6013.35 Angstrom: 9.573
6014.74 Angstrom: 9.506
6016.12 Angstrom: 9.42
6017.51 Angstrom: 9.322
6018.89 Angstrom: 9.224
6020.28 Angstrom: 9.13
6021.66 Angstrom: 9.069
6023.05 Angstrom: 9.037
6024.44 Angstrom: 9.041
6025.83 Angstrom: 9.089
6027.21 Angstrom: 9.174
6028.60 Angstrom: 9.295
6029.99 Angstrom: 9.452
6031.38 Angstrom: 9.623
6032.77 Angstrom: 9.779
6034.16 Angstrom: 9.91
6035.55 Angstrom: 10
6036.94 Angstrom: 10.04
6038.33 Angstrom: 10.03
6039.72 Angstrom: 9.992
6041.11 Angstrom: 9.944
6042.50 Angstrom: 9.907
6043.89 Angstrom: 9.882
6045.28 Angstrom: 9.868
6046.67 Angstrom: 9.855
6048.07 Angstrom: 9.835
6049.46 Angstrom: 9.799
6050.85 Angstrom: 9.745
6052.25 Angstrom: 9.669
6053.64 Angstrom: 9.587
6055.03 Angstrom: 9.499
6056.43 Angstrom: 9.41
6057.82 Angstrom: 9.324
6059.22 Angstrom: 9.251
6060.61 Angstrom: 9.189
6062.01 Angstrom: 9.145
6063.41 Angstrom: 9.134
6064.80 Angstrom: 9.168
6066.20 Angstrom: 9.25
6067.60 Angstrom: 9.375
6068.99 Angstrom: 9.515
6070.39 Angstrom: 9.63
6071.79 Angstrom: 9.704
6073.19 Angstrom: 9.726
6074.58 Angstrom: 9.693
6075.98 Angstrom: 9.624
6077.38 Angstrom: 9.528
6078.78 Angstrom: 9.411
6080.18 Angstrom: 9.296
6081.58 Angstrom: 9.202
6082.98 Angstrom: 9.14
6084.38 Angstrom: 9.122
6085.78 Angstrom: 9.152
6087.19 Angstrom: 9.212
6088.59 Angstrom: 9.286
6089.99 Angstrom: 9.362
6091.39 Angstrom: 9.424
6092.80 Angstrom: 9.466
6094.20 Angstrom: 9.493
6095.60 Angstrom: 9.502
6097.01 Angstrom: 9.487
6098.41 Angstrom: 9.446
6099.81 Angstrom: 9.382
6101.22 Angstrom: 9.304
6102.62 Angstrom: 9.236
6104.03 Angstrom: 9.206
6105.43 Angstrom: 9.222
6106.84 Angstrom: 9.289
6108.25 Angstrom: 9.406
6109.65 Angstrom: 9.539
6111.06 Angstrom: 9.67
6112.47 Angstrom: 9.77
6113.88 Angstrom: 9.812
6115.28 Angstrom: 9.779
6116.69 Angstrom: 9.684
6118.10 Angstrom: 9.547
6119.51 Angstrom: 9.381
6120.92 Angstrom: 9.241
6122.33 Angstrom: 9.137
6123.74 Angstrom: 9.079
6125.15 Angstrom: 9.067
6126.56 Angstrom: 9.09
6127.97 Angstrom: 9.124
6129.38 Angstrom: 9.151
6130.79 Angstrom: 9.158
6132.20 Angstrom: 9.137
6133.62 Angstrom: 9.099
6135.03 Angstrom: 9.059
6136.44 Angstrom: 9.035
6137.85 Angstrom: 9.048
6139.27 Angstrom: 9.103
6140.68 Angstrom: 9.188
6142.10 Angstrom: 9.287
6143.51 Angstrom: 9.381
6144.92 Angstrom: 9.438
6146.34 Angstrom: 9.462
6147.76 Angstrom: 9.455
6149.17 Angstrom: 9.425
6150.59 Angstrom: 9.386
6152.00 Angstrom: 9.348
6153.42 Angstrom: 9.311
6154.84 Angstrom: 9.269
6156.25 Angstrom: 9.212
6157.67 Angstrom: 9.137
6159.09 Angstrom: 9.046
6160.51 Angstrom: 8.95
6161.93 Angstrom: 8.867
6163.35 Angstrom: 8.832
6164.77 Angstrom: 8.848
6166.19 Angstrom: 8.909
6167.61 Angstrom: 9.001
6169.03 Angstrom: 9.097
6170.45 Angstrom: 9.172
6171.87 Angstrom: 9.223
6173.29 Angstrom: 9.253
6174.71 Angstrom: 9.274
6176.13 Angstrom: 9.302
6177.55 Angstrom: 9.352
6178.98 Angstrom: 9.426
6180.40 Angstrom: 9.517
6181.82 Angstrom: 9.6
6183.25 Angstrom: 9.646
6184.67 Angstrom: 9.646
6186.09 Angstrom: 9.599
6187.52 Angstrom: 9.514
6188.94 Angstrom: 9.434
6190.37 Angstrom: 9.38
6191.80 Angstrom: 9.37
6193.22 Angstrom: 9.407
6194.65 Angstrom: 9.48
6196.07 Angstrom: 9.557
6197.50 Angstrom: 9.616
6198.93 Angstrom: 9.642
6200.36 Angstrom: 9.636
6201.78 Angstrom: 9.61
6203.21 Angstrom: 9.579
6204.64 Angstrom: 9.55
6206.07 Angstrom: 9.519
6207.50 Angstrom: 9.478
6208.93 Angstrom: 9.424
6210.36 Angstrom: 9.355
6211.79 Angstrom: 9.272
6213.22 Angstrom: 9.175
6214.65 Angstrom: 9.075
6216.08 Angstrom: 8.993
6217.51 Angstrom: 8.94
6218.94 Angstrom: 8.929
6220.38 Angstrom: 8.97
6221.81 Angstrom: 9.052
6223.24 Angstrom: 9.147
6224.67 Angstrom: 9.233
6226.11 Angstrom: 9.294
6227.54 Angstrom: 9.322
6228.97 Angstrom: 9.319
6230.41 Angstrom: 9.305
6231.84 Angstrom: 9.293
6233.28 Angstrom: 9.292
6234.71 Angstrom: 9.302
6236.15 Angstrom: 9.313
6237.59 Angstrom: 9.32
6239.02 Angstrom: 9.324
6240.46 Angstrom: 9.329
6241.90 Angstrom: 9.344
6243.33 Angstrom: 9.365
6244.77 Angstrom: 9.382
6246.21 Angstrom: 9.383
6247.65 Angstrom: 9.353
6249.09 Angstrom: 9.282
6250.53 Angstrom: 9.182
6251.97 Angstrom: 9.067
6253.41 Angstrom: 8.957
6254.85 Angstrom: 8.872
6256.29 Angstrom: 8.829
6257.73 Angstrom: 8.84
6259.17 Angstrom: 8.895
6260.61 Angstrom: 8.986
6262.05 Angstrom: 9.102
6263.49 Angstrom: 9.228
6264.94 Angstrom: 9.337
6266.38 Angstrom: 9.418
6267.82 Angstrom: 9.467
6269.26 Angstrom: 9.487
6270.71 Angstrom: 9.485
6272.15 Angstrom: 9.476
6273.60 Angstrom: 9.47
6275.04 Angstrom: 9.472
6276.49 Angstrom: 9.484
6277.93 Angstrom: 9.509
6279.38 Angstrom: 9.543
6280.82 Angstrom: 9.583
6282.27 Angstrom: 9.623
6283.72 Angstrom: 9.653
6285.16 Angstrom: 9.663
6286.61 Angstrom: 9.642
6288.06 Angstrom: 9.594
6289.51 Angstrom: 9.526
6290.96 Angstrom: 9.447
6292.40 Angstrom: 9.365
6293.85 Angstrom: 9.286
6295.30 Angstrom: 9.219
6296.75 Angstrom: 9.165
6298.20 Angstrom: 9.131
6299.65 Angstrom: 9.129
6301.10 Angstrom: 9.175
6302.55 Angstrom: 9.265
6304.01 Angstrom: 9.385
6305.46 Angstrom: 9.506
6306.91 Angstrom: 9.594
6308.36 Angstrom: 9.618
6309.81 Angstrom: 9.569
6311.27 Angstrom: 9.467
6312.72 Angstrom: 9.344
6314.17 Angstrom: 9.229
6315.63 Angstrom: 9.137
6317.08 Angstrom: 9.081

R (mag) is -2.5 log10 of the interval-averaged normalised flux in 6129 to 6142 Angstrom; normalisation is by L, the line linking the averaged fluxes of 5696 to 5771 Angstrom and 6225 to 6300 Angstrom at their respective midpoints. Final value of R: 0.04 mag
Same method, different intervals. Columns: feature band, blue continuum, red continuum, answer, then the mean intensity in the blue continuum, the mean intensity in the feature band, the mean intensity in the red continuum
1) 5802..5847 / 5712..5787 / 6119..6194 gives -0.04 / 9.95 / 10.2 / 9.24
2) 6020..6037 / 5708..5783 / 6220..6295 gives 0.02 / 9.94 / 9.42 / 9.32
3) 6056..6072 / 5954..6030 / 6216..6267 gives 0.01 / 9.57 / 9.33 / 9.18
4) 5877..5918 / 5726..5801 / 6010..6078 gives 0.03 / 9.97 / 9.48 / 9.53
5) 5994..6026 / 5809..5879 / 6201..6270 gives 0.02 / 10.1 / 9.51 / 9.24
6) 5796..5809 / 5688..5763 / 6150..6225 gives 0.03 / 9.88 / 9.53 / 9.29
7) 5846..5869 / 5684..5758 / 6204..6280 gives 0.00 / 9.87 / 9.68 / 9.26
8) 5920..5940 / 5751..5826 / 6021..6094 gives -0.02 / 10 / 9.89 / 9.5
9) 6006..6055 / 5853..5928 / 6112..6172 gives -0.02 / 9.59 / 9.6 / 9.22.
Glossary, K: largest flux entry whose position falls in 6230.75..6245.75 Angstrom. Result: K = 9.382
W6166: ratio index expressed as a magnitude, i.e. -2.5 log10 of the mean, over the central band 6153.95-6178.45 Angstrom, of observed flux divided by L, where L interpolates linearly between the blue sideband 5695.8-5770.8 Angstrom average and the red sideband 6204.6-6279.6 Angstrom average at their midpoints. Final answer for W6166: 0.03 mag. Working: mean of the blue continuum 9.9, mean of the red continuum 9.25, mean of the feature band 9.11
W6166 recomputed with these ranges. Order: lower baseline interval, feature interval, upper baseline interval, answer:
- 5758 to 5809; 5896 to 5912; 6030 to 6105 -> 0.01 mag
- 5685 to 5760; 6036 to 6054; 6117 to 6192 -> -0.05 mag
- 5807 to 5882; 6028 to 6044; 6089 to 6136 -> -0.03 mag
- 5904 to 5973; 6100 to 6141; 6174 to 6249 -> 0.03 mag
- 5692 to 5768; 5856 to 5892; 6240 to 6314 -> 0.02 mag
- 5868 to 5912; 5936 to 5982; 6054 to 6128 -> -0.03 mag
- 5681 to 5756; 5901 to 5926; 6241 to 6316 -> -0.01 mag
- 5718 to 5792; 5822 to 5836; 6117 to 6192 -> -0.06 mag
